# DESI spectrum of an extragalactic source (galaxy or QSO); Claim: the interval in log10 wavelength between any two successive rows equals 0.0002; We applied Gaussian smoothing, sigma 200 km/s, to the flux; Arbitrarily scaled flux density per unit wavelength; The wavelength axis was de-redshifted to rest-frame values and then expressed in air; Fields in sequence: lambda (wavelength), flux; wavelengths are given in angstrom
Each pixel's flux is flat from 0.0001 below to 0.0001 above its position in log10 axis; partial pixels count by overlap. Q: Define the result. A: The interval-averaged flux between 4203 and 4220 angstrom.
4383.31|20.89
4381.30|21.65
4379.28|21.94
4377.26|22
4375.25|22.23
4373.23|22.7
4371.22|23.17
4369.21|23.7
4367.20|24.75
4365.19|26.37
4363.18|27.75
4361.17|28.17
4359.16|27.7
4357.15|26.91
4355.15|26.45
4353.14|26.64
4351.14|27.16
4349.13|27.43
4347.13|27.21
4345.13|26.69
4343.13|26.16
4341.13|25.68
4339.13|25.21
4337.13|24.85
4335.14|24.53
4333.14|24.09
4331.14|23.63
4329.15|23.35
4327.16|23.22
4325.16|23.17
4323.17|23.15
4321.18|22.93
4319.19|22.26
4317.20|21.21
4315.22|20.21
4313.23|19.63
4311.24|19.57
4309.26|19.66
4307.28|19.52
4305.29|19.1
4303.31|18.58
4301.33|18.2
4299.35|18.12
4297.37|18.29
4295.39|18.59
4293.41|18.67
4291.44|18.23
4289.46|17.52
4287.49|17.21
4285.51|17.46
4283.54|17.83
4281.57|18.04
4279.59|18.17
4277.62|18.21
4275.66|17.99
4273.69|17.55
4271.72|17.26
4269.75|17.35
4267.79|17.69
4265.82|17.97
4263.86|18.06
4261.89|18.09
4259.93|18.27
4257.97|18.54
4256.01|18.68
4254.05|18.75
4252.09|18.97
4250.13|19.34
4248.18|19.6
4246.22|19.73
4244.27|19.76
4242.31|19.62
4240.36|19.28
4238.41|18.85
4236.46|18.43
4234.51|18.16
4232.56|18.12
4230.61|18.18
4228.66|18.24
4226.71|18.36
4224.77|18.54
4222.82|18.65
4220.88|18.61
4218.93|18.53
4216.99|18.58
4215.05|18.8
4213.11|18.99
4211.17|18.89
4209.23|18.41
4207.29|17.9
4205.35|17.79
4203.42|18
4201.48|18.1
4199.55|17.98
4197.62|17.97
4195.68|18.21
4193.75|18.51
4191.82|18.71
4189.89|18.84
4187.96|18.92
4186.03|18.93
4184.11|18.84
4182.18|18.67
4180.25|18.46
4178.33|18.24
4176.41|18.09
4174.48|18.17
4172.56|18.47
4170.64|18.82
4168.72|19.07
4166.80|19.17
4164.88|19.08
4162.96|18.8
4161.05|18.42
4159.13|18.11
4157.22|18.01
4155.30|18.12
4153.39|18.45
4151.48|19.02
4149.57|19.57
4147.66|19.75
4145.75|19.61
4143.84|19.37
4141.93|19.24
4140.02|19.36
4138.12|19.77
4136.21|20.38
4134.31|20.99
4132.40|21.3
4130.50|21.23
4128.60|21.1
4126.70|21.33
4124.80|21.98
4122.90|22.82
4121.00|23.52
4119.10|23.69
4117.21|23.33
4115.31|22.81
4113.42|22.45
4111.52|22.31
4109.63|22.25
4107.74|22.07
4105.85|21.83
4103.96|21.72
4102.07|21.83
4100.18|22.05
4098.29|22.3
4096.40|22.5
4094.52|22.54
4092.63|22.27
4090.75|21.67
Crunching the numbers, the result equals 18.4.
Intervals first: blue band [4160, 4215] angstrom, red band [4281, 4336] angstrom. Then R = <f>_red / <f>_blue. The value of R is 1.09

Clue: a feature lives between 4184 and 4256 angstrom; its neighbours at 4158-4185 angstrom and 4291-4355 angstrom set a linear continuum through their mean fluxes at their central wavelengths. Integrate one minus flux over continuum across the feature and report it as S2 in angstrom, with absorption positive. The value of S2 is 4.2 angstrom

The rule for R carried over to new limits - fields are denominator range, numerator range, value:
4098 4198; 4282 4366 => 1.12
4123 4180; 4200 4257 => 0.96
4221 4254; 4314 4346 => 1.26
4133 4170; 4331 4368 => 1.37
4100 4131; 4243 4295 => 0.82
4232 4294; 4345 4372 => 1.44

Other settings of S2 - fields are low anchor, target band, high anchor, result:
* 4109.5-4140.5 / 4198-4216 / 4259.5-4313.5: 1.5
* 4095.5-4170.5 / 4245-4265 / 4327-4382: 3.7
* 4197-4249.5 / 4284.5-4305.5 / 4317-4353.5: 4.1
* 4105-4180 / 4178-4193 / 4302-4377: 1.6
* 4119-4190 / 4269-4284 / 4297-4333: 2.0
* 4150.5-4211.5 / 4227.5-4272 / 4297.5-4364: 4.7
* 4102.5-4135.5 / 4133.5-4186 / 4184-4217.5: 3.5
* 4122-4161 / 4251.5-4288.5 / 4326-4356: 8.7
